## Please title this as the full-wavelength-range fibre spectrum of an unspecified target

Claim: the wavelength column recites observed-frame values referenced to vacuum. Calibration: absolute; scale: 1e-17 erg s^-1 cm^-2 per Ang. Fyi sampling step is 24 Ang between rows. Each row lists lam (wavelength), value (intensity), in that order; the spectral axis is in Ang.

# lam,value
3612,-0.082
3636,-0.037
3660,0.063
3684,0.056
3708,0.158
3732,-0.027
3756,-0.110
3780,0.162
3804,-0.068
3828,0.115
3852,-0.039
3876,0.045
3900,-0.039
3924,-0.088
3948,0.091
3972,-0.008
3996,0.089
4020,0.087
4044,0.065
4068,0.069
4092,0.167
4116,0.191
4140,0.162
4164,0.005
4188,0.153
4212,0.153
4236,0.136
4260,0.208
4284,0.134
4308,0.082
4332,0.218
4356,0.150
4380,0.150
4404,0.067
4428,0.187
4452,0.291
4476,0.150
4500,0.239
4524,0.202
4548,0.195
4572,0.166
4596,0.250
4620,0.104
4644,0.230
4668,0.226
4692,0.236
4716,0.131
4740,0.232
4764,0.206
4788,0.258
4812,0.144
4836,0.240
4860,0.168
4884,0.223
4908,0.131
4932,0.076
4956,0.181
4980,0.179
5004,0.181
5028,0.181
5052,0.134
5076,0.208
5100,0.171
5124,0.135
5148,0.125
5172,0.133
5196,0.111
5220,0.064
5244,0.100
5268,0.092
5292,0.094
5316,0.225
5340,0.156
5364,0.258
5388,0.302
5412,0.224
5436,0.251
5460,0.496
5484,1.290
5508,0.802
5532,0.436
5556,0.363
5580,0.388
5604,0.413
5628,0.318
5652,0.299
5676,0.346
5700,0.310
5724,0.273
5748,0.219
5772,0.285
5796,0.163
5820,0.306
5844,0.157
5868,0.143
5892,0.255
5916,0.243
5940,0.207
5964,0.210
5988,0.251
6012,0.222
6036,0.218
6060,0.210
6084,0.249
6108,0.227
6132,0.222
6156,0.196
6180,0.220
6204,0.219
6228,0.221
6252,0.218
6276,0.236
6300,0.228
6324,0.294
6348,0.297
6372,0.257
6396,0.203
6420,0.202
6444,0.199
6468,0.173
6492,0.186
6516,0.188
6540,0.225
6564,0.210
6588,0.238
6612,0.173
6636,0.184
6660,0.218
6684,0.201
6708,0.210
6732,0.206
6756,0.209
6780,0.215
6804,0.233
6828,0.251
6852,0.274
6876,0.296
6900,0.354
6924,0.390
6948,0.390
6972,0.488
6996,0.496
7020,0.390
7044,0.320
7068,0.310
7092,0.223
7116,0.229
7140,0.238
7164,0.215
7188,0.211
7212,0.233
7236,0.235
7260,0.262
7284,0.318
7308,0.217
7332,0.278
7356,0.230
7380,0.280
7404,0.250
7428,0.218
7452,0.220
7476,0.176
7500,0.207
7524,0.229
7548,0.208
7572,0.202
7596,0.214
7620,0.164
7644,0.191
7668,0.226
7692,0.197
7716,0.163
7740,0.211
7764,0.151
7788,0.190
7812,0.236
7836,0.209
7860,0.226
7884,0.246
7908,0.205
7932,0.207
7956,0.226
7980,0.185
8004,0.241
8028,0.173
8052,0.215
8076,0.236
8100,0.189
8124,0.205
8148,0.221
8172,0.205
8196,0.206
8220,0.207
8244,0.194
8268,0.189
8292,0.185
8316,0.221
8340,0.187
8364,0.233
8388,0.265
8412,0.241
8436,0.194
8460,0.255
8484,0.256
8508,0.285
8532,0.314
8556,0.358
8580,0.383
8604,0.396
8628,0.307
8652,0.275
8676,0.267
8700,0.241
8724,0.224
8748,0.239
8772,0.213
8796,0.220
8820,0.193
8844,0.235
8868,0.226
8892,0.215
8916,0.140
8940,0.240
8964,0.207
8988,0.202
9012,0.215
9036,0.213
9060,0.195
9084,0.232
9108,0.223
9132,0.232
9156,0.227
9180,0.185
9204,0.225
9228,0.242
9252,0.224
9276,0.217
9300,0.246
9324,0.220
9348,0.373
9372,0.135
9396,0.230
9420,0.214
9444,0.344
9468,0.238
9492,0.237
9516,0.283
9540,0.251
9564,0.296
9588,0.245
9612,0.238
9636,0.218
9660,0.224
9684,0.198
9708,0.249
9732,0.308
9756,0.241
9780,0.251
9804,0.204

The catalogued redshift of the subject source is 3.50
